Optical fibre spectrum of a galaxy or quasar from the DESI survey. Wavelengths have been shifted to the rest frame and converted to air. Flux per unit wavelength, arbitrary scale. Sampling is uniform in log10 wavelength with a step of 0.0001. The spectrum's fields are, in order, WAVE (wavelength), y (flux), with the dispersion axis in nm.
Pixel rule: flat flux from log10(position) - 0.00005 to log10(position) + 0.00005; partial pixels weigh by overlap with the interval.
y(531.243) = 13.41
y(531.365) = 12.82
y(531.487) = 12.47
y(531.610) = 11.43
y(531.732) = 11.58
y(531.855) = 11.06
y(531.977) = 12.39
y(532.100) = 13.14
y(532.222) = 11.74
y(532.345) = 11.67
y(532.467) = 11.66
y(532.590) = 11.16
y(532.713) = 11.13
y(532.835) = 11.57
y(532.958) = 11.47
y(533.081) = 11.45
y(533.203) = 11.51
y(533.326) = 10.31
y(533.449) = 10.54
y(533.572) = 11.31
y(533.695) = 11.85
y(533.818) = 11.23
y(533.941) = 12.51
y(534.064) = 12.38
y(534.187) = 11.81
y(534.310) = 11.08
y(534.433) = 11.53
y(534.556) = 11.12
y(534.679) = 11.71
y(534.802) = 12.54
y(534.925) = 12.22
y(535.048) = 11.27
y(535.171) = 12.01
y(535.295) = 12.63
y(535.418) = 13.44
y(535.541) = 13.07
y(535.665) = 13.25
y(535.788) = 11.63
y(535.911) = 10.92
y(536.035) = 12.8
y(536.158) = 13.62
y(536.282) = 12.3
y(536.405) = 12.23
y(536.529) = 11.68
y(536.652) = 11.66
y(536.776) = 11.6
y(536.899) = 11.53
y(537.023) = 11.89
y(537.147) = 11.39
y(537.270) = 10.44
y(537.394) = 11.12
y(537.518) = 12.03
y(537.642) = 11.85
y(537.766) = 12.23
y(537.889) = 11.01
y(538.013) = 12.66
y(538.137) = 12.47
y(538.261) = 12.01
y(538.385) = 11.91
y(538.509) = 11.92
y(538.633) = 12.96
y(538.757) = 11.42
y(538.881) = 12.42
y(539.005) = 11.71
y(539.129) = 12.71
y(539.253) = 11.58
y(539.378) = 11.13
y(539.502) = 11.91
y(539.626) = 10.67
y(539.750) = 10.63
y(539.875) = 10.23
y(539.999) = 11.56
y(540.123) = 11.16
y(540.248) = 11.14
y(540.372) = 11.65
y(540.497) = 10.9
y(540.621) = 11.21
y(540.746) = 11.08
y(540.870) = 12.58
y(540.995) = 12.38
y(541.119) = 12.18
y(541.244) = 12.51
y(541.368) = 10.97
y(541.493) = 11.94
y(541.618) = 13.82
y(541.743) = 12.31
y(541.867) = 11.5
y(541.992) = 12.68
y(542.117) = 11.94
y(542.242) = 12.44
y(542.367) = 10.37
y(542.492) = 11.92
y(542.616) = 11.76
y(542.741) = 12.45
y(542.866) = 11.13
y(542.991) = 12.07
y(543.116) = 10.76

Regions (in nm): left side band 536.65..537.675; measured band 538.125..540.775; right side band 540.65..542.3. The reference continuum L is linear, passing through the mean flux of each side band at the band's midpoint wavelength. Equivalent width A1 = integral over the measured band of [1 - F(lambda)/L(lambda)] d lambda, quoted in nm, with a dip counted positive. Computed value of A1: 0.06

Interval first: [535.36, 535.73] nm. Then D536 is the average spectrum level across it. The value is 13.2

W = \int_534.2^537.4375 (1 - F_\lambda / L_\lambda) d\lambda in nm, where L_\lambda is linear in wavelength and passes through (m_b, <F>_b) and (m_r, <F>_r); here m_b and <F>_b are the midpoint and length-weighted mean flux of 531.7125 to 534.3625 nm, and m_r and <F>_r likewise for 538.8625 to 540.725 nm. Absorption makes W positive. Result -0.135 nm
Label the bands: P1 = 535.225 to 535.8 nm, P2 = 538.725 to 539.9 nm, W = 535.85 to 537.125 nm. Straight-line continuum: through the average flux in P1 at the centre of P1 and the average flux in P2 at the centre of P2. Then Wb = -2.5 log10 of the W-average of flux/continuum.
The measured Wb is 0.05 mag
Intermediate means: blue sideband 12.9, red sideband 11.5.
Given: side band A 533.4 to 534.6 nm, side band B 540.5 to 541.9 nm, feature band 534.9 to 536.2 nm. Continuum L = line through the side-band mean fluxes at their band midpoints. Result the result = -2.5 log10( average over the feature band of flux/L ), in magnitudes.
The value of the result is -0.07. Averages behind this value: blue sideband 11.5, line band 12.4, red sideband 12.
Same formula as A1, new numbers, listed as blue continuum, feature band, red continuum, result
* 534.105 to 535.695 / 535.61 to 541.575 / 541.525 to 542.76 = 0.17 nm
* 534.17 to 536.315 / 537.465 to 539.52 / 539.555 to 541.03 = -0.07 nm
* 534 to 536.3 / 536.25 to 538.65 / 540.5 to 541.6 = 0.05 nm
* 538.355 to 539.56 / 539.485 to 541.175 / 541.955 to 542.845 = 0.08 nm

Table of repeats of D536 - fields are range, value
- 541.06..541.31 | 12.3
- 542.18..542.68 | 11.6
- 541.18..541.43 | 11.8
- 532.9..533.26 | 11.5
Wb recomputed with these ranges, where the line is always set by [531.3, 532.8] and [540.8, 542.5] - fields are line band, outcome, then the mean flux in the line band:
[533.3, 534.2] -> 0.04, 11.5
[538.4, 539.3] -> -0.01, 12.1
